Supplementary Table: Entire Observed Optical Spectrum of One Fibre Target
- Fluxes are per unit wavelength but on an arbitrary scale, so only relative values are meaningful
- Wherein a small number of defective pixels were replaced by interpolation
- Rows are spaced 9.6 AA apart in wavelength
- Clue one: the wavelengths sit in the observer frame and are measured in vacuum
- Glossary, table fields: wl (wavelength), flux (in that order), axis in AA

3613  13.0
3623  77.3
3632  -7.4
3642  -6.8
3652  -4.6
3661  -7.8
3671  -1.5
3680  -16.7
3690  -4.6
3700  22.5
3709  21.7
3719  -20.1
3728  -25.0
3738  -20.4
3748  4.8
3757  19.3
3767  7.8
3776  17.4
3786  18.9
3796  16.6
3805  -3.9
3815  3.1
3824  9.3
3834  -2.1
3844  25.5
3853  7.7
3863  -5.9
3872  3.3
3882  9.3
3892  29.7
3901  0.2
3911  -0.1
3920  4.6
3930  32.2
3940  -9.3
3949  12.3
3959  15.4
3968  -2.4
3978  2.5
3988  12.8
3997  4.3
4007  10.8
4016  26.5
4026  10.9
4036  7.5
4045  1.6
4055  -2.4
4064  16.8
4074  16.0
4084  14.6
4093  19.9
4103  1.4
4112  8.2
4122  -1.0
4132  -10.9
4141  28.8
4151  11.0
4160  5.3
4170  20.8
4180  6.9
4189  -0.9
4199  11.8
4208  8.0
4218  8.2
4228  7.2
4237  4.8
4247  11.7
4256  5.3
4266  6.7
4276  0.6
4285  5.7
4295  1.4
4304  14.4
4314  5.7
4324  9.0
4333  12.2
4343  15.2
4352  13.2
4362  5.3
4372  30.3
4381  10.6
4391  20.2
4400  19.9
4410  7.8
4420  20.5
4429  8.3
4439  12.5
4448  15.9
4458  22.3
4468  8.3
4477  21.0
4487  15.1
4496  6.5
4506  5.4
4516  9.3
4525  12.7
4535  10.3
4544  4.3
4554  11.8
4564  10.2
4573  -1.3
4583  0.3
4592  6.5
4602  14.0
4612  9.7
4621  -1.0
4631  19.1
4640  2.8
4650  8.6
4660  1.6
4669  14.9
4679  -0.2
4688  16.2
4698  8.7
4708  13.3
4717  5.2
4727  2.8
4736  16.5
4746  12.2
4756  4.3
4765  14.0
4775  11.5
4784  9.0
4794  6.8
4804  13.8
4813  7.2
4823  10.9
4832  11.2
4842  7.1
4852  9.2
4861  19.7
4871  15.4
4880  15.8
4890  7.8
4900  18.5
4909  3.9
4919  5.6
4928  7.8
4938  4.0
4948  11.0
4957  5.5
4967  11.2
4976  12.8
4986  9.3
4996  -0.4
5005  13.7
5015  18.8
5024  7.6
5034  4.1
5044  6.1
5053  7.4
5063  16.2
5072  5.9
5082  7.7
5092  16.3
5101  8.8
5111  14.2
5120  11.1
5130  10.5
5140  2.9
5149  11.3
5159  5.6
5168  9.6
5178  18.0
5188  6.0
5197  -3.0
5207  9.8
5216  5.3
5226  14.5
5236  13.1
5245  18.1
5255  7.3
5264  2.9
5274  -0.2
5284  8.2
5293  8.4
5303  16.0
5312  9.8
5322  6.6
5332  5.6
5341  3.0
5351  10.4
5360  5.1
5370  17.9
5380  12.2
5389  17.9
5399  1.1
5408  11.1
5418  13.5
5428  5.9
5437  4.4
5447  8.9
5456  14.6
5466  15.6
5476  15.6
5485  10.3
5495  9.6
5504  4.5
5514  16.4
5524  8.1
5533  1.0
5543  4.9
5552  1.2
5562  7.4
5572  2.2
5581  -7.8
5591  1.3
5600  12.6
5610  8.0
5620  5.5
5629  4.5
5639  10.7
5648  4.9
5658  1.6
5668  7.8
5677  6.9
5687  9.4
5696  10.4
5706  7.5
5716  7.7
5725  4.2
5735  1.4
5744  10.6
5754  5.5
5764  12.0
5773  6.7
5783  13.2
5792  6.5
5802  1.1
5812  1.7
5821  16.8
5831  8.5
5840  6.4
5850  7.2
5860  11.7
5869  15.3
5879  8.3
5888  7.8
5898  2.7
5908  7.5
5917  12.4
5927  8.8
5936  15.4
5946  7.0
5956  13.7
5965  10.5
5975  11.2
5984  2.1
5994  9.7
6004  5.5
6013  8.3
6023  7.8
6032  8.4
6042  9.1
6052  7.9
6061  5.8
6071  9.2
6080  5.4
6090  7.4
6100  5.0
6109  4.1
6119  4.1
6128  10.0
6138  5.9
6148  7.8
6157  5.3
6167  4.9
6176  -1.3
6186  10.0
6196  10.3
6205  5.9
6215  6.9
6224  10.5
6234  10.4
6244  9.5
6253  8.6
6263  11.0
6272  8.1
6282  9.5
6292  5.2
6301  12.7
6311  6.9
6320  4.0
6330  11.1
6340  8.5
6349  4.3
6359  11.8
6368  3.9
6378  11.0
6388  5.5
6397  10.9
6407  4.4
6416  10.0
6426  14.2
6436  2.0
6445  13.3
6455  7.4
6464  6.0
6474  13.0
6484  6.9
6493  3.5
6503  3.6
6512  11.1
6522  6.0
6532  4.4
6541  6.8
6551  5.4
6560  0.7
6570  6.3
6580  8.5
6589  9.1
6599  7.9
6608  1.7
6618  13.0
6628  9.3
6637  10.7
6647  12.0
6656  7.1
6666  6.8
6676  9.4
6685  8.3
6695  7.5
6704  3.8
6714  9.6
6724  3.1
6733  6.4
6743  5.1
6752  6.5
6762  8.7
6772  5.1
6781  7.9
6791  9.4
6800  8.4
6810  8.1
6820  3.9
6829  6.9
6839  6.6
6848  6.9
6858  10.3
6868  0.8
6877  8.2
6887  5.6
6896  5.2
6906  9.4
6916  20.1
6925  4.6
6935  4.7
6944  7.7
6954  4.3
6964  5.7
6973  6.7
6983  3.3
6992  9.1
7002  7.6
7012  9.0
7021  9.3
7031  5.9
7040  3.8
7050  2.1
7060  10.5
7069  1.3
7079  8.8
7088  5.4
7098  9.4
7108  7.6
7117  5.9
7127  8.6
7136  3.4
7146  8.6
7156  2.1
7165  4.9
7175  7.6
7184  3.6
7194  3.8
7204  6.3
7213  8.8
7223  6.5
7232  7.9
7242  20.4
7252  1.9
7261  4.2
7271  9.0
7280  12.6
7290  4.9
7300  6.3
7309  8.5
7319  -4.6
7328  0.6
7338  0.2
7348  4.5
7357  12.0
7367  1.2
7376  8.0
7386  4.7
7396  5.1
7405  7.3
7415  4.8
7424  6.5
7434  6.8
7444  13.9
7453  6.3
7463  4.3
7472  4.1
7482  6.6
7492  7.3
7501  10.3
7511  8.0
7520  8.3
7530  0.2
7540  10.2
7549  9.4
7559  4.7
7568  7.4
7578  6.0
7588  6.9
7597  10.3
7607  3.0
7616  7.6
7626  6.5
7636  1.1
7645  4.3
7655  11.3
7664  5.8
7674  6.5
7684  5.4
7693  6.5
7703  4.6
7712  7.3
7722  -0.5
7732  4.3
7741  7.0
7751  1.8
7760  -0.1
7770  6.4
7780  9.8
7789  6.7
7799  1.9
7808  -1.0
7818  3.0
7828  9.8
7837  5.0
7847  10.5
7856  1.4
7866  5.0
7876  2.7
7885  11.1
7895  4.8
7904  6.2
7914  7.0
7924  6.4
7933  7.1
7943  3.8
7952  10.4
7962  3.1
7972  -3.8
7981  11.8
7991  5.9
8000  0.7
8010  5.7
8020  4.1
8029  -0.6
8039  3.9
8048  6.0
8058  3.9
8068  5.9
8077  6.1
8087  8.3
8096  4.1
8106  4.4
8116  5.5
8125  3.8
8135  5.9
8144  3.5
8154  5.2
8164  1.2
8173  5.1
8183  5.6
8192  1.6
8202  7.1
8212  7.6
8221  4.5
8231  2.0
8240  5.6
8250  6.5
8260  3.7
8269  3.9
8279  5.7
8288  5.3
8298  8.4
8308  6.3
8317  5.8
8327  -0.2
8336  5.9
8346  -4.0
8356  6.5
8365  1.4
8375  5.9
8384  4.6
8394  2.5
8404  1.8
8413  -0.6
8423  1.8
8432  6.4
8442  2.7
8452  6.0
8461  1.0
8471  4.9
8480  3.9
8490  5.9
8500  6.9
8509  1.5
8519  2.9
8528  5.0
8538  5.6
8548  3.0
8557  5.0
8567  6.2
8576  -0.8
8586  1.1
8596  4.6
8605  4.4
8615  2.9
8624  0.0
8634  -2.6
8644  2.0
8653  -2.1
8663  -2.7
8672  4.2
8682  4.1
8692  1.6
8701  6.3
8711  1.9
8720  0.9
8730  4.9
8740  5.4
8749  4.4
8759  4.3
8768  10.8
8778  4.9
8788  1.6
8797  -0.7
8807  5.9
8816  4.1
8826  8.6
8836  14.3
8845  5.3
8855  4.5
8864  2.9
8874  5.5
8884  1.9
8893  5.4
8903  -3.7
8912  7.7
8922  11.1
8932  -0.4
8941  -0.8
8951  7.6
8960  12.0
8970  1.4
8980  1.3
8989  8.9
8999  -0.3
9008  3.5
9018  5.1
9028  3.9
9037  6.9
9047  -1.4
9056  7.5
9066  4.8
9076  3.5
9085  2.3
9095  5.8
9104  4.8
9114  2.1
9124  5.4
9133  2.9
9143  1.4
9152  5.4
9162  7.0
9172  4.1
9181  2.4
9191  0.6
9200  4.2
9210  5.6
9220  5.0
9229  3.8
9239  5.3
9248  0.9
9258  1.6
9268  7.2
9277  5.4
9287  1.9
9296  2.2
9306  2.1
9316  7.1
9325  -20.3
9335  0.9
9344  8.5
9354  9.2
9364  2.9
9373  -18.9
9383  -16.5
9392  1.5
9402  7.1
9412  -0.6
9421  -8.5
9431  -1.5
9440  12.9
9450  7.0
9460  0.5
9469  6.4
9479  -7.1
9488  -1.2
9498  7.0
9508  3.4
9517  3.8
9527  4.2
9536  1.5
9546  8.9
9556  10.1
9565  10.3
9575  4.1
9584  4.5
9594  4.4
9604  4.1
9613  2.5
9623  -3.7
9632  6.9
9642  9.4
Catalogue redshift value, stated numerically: 0.05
